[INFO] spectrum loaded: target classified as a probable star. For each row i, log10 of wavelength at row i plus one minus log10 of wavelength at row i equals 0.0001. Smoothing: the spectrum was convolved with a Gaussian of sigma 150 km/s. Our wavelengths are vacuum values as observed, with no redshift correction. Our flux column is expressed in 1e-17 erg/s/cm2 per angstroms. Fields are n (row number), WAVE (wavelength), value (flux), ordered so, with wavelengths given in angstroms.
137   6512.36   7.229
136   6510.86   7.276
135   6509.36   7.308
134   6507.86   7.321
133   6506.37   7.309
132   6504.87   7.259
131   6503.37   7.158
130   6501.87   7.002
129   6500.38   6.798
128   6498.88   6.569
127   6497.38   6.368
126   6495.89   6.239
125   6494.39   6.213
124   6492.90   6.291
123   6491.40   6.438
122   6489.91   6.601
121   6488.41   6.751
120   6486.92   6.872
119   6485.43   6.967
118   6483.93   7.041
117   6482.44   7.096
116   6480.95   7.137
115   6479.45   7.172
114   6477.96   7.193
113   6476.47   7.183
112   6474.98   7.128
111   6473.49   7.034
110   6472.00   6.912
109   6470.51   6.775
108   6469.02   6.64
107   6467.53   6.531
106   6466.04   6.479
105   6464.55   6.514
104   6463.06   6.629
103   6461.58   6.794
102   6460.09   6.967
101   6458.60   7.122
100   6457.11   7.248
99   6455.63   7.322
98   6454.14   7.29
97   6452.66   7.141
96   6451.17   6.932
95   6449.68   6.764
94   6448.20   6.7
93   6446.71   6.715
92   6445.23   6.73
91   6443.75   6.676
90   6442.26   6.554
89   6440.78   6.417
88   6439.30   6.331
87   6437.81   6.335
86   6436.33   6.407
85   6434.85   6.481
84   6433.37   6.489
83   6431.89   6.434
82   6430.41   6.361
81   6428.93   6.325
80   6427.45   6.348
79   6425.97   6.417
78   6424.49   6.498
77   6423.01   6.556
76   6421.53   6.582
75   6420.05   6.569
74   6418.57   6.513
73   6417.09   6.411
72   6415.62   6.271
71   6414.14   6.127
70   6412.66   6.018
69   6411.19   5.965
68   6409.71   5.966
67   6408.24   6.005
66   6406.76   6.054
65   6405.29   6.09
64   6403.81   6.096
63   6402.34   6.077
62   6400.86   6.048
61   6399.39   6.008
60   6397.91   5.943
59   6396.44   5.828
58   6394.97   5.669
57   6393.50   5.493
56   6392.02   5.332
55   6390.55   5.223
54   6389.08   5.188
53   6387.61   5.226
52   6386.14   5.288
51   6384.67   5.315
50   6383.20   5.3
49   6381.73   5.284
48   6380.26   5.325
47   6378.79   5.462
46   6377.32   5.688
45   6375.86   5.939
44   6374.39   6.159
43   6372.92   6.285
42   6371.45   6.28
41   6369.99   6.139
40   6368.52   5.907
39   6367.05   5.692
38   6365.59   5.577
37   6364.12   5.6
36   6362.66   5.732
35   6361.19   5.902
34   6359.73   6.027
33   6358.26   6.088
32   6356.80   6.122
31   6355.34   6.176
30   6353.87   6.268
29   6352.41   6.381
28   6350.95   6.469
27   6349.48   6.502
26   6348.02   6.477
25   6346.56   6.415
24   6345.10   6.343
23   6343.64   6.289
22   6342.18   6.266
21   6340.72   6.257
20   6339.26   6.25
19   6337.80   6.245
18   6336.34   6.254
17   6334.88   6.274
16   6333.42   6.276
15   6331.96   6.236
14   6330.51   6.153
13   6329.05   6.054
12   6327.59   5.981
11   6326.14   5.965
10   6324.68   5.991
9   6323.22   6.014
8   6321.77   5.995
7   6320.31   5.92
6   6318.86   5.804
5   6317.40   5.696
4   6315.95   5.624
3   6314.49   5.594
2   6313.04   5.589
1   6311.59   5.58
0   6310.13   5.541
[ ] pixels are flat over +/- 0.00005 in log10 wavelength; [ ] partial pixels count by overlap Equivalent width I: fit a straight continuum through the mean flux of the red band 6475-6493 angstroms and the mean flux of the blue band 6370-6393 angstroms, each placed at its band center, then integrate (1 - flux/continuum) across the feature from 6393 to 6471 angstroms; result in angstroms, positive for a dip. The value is -2.6 angstroms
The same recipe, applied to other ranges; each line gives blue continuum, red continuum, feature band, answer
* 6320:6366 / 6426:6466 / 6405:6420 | 0.8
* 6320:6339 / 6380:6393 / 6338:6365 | -1.9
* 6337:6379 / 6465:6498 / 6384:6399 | 2.0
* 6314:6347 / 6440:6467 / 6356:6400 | 4.6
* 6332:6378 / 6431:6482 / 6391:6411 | 1.7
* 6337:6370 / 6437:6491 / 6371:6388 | 1.8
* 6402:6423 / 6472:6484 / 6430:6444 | 0.2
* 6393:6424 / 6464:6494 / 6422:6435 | -0.2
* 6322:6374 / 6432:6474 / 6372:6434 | 4.8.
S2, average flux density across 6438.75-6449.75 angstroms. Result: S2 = 6.61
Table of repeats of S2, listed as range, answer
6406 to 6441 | 6.33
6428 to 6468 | 6.69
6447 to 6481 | 6.93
